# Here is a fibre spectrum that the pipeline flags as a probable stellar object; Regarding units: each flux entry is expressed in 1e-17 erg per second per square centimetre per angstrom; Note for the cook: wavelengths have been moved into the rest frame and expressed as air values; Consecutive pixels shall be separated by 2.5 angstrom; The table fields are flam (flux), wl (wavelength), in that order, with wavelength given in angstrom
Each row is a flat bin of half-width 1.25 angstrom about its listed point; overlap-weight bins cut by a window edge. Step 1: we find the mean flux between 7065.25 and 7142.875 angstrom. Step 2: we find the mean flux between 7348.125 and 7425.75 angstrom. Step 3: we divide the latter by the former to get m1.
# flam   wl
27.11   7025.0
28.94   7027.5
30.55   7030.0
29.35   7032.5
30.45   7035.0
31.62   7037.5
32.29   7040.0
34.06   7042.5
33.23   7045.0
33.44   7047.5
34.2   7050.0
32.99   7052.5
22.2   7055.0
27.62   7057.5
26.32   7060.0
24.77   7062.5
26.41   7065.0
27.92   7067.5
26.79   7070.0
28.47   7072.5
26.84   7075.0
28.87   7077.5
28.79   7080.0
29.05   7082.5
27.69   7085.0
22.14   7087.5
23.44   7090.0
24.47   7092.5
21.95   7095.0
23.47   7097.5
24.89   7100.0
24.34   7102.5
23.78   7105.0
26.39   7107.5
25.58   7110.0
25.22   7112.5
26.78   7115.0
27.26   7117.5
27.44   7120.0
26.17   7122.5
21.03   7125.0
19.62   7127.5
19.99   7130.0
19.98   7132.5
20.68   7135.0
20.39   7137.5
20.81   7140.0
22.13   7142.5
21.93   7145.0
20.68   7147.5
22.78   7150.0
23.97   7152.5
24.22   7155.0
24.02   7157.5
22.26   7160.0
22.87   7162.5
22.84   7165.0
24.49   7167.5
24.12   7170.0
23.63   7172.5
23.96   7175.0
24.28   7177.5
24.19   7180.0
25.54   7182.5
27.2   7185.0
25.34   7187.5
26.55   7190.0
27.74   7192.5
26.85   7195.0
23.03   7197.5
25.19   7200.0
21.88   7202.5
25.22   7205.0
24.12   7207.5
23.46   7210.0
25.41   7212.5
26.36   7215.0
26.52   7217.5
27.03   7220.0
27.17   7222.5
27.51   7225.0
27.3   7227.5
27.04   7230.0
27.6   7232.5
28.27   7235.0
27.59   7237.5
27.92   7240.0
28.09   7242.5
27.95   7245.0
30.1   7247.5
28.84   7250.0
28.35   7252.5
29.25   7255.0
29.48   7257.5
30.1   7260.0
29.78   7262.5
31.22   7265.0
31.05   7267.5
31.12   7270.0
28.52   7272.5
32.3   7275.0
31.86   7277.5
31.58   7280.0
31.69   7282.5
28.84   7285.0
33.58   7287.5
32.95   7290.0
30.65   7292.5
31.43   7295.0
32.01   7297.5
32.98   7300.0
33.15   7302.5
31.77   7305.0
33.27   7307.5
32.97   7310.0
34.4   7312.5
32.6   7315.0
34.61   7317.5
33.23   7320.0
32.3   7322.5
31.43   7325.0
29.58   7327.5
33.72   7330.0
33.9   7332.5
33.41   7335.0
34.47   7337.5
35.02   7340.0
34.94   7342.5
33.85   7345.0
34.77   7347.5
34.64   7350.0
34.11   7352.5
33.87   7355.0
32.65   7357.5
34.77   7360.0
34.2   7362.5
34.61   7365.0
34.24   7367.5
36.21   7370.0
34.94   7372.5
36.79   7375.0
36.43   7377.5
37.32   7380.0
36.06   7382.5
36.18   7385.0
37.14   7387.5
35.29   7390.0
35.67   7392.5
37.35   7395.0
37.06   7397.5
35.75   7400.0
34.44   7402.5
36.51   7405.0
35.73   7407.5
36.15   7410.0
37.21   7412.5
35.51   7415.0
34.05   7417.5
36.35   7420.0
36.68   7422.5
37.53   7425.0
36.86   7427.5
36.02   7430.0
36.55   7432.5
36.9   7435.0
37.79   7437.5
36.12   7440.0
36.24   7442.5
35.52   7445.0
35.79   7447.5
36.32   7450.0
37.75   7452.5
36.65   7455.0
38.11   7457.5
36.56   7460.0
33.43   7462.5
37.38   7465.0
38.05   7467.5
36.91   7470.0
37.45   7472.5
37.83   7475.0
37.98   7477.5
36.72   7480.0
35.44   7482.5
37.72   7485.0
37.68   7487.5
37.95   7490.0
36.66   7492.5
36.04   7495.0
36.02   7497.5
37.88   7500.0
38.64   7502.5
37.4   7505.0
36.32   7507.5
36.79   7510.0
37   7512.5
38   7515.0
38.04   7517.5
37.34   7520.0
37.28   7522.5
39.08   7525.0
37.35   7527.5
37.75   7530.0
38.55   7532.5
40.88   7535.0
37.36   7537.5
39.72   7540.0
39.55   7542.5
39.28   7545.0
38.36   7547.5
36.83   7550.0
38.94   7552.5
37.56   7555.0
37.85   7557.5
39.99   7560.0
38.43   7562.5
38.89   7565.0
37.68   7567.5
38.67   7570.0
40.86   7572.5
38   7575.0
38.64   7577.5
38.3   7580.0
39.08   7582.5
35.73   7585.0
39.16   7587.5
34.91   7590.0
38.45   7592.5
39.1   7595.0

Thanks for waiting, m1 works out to 1.45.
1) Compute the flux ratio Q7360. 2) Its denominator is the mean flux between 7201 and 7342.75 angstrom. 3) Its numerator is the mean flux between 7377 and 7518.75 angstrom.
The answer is 1.2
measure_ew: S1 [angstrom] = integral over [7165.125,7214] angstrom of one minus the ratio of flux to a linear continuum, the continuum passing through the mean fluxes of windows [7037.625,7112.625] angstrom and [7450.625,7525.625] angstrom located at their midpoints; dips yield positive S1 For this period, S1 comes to 8.5 angstrom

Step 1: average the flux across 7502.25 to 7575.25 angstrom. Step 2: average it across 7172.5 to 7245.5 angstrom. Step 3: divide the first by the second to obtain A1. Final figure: 1.5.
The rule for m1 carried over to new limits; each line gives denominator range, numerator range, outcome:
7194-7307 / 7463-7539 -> 1.30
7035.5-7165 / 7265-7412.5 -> 1.32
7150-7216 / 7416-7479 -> 1.50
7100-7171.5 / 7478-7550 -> 1.62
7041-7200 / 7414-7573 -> 1.48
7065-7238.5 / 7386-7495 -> 1.47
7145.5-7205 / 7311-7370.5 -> 1.39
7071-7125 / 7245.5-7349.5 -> 1.24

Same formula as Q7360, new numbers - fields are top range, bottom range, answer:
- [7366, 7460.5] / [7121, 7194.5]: 1.56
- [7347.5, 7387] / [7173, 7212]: 1.41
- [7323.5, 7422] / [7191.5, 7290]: 1.24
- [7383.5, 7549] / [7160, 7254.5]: 1.43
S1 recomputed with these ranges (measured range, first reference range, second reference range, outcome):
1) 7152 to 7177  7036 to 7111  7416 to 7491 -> 5.1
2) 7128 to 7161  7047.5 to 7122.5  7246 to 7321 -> 7.3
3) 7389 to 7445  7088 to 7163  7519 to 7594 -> -4.7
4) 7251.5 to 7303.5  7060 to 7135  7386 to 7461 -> 0.5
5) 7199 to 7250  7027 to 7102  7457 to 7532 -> 7.8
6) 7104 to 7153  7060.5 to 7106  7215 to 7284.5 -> 6.5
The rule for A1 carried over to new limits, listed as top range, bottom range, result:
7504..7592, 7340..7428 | 1.07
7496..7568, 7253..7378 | 1.16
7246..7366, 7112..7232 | 1.33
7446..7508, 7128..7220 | 1.56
